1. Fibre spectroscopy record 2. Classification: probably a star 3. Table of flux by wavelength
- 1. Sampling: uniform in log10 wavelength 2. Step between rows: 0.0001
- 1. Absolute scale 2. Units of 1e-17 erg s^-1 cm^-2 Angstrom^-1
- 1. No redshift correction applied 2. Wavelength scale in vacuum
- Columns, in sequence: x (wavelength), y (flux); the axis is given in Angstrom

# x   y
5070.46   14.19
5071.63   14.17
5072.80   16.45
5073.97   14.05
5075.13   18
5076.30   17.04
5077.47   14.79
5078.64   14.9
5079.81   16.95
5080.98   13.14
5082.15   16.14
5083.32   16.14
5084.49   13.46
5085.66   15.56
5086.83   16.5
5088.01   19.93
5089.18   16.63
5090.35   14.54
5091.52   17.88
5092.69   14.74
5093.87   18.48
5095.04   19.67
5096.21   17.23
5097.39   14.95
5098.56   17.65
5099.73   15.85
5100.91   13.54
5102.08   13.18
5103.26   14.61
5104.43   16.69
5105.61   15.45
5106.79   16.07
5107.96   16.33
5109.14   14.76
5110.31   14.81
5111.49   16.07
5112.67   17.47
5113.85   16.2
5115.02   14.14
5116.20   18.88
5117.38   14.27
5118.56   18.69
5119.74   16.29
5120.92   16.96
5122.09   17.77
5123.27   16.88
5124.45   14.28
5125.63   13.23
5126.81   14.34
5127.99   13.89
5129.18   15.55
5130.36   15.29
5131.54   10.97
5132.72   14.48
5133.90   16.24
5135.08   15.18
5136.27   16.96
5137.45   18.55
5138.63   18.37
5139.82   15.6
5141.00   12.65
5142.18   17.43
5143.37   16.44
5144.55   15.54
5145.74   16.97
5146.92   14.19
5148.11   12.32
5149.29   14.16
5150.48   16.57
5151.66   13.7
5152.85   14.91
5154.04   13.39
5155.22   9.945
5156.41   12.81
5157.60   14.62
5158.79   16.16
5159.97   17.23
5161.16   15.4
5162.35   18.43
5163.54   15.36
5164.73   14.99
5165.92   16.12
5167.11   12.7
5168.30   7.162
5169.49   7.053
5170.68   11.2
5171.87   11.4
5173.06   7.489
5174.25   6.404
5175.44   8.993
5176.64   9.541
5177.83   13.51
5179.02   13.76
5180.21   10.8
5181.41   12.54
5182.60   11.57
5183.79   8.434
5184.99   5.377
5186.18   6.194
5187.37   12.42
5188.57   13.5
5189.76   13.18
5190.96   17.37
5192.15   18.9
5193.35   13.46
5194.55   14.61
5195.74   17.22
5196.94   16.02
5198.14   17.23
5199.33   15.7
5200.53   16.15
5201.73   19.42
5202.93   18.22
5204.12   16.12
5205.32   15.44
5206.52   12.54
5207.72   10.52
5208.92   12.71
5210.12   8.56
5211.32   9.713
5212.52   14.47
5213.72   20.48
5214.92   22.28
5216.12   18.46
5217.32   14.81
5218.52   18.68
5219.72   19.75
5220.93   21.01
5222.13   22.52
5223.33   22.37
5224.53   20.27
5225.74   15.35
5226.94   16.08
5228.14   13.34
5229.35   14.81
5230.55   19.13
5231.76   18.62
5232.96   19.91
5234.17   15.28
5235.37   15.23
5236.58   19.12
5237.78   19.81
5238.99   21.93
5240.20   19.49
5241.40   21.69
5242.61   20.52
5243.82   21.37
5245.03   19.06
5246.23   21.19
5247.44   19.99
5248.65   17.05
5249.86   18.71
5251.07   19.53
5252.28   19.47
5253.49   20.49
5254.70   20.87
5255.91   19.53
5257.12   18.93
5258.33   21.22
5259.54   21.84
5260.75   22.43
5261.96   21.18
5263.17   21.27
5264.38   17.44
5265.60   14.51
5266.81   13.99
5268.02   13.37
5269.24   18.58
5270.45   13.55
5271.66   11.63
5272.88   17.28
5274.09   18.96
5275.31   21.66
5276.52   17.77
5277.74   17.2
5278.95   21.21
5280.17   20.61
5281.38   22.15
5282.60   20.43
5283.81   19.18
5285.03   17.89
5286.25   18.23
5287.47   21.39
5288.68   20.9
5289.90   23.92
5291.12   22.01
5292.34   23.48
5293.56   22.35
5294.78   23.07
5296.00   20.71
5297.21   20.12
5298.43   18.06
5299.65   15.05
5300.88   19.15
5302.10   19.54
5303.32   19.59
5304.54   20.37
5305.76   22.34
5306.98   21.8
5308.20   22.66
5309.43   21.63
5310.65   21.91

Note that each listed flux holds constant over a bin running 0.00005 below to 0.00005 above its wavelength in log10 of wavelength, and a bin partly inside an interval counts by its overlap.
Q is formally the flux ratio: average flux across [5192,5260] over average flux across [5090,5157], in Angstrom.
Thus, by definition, 1.15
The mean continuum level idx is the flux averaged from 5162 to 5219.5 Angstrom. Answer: 13.5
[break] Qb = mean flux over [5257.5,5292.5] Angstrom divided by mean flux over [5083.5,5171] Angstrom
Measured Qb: 1.2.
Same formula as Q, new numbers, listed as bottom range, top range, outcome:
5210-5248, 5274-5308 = 1.11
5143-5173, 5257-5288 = 1.35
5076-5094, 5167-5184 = 0.64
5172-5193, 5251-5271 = 1.67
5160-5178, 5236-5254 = 1.69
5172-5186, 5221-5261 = 1.97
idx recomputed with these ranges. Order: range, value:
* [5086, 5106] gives 16.3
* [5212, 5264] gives 19.3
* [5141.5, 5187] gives 12.6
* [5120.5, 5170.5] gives 14.7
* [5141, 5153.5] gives 15.1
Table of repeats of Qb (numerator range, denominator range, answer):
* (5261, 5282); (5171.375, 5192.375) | 1.62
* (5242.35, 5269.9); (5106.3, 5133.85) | 1.23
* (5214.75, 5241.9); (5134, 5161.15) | 1.23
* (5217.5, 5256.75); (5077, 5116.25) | 1.20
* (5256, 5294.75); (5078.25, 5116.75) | 1.21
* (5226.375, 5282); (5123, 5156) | 1.25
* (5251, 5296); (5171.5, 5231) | 1.33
